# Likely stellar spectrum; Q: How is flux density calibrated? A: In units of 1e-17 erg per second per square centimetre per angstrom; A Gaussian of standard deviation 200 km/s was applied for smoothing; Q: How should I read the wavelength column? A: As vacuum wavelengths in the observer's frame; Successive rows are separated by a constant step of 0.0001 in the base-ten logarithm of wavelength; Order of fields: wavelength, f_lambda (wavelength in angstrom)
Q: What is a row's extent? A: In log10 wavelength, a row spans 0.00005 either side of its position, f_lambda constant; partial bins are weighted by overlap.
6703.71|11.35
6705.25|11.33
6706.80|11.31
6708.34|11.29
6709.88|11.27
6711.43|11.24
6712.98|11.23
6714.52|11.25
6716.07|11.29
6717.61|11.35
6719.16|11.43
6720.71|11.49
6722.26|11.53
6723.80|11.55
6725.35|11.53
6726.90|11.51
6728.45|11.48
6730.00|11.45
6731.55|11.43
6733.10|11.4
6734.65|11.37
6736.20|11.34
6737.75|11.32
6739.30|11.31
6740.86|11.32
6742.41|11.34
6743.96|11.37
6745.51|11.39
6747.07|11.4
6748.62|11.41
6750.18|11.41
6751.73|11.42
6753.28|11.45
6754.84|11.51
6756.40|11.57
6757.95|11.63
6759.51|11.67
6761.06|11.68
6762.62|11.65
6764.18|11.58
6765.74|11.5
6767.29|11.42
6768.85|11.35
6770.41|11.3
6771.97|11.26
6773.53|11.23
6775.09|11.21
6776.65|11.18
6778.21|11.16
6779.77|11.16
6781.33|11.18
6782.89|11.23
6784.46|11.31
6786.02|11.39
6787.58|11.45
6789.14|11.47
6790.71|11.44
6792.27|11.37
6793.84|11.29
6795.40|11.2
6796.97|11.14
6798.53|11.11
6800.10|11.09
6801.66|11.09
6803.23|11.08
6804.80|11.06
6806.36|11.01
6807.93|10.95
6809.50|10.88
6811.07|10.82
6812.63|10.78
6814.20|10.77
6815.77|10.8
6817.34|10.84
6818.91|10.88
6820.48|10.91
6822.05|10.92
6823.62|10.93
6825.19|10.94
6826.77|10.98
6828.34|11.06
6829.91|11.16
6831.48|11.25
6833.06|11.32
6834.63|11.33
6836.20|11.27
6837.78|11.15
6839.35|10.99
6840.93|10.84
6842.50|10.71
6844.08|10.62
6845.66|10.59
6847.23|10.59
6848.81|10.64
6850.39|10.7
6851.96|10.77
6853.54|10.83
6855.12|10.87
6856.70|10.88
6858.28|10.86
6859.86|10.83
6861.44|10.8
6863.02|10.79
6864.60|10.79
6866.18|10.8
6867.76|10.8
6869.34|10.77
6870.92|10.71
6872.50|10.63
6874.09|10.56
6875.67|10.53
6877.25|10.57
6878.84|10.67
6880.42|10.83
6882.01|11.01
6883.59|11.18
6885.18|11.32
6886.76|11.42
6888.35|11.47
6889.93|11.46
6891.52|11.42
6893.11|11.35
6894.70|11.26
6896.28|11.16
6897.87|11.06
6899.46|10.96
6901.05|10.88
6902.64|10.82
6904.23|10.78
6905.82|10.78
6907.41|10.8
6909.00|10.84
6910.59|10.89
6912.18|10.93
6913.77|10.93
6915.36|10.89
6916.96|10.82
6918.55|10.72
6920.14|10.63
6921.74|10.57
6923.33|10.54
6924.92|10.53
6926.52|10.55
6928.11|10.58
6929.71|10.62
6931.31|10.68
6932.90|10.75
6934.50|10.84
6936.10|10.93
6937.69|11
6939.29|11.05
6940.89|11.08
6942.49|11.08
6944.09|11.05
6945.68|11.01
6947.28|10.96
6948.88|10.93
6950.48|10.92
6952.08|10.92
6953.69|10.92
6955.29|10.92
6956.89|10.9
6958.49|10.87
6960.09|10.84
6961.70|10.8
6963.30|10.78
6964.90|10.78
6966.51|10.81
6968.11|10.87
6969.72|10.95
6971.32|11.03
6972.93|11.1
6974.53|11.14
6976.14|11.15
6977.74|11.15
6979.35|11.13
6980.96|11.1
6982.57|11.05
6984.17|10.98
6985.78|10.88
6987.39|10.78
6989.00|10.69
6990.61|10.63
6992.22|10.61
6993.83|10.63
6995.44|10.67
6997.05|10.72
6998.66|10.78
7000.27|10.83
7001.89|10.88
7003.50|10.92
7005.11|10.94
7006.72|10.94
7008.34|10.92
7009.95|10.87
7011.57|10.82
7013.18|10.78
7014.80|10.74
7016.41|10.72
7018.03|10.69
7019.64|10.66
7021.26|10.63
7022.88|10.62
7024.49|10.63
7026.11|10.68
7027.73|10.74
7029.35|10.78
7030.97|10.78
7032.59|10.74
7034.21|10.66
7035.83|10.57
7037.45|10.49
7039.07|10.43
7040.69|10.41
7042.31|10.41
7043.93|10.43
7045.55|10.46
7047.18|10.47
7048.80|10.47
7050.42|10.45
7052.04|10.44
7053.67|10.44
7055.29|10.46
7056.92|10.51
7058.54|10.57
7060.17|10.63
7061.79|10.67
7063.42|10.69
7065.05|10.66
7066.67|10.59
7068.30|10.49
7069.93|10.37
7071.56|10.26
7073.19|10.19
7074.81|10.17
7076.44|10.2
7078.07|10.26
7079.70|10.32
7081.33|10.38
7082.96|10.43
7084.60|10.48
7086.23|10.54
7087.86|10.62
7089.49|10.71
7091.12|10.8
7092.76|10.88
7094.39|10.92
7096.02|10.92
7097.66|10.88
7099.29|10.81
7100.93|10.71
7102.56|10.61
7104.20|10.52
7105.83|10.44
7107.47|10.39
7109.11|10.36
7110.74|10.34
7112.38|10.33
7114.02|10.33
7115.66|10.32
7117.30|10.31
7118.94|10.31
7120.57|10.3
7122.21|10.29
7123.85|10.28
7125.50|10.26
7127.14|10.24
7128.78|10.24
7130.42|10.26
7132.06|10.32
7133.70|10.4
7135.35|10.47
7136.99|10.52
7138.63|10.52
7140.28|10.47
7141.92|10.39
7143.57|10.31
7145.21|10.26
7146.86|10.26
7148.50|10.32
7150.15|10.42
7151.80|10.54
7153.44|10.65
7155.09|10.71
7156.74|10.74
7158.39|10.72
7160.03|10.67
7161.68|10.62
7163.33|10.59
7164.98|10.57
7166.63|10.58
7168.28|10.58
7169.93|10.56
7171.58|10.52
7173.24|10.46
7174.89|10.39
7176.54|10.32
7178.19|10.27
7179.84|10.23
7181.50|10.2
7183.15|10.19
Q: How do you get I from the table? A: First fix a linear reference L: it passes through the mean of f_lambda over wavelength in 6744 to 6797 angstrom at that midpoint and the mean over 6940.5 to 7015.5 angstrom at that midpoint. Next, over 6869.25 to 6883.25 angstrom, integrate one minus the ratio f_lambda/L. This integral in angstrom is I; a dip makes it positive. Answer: 0.5 angstrom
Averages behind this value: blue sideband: 11.4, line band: 10.7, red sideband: 10.9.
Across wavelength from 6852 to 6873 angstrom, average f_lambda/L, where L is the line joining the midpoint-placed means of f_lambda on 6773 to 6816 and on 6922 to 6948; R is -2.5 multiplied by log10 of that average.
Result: 0.02 mag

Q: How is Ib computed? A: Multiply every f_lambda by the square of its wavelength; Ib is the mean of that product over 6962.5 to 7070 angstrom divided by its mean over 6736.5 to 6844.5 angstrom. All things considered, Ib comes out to 1.02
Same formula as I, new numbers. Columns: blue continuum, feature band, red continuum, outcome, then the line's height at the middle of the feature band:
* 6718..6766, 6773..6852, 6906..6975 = 1.4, 11.2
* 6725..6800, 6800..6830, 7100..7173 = 0.8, 11.2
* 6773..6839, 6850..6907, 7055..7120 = 0.2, 11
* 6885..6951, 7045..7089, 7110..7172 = 0.6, 10.6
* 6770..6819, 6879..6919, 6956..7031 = -0.2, 11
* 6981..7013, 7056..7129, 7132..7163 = 0.9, 10.6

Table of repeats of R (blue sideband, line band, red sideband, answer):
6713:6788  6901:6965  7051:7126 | 0.01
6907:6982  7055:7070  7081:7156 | 0.00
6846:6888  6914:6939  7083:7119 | 0.00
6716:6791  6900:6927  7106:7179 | 0.02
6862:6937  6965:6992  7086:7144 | -0.02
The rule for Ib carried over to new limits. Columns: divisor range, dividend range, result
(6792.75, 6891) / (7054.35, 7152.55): 1.03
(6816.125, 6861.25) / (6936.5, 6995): 1.04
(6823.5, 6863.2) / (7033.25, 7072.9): 1.02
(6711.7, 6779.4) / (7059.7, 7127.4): 1.02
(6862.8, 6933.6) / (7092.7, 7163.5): 1.03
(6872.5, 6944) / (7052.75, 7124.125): 1.01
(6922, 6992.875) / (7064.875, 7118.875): 1.00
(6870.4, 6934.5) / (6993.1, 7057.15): 1.01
